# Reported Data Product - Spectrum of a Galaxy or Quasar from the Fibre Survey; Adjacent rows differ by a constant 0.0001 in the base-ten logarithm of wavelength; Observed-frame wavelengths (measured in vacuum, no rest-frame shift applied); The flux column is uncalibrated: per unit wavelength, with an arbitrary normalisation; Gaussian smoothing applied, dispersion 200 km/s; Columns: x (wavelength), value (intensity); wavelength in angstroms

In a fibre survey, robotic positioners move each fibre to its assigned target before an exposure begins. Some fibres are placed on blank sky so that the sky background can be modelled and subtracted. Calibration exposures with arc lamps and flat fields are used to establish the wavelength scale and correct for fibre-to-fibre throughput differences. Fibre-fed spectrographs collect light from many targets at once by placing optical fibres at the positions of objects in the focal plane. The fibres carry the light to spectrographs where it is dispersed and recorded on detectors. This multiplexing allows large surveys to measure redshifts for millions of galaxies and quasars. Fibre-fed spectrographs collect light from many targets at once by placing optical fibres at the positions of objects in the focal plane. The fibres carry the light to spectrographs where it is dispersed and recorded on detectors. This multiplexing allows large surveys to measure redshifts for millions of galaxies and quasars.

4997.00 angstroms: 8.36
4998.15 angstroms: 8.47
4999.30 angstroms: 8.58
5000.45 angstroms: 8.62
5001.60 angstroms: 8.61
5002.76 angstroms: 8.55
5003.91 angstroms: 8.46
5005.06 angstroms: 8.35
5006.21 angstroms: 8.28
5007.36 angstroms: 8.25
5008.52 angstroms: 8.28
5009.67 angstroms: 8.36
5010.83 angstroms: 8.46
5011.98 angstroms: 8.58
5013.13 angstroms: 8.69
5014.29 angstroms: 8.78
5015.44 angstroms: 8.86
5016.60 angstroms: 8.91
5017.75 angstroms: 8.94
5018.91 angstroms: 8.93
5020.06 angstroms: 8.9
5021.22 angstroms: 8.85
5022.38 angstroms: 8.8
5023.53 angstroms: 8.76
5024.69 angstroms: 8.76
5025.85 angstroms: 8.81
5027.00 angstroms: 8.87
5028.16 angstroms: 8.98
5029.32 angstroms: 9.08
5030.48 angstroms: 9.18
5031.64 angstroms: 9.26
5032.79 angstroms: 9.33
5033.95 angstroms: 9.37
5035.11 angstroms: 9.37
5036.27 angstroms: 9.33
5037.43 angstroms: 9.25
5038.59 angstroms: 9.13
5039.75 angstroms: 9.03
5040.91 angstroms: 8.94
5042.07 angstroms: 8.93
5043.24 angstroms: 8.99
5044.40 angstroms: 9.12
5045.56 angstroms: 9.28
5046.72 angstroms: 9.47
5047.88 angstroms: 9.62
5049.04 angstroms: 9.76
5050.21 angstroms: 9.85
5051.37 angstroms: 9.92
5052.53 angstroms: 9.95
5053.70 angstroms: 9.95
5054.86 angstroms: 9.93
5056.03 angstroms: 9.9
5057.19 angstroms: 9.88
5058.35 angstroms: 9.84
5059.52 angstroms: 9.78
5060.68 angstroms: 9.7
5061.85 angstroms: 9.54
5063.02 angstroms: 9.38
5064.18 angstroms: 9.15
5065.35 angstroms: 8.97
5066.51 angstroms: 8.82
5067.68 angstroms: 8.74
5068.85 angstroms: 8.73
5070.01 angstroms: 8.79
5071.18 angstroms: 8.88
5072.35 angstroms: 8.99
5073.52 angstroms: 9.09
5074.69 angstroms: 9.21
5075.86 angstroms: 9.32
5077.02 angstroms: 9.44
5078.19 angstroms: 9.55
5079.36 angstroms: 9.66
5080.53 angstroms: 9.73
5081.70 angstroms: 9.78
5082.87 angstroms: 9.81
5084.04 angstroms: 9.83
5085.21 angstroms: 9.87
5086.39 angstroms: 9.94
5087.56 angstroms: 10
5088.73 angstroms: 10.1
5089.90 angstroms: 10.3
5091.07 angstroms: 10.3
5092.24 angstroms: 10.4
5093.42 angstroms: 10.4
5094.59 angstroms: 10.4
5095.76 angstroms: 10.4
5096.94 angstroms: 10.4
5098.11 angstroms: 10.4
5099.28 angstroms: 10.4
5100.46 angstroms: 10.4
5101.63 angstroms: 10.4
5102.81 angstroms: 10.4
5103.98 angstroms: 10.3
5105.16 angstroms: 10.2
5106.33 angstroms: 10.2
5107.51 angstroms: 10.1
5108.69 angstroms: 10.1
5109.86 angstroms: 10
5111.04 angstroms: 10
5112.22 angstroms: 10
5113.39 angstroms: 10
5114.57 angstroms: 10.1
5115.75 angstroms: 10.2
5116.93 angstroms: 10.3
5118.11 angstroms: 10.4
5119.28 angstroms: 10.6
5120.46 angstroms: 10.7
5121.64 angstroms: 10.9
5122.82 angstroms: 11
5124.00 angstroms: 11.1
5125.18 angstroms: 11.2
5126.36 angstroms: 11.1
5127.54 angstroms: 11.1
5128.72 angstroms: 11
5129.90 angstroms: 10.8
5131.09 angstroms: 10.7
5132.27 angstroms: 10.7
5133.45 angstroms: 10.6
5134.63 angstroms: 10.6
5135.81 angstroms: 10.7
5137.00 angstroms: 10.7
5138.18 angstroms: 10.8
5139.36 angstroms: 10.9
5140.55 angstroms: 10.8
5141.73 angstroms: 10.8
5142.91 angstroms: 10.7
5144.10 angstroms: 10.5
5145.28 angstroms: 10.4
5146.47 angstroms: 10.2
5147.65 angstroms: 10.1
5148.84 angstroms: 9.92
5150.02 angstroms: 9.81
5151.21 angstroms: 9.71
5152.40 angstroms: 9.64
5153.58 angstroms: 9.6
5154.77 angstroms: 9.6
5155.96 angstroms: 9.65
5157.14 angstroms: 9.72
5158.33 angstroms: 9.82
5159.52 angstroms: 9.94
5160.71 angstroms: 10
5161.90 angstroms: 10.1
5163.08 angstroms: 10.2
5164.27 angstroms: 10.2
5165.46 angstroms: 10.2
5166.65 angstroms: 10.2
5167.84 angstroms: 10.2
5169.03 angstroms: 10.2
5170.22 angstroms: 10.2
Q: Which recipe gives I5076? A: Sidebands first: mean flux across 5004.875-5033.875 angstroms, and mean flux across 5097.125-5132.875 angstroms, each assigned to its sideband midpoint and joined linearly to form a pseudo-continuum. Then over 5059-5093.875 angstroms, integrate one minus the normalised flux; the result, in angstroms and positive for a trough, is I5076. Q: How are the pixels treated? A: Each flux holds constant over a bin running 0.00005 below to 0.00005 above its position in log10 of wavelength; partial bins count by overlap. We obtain 0.97 angstroms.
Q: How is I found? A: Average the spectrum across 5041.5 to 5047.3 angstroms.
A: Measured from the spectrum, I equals 9.15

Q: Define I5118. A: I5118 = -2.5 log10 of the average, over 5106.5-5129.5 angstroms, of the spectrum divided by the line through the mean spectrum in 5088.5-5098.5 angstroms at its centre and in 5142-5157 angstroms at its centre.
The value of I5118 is -0.03 mag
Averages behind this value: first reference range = 10.4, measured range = 10.5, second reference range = 10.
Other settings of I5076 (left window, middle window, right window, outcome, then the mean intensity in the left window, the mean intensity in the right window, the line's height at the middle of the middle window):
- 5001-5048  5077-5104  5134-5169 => -1.55 angstroms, 8.89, 10.2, 9.57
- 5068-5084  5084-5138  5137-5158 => -3.87 angstroms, 9.32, 10.2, 9.74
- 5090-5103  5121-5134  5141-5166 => -0.93 angstroms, 10.4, 10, 10.2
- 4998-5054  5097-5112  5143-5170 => -1.01 angstroms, 8.98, 10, 9.6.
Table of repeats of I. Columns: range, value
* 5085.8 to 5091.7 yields 10.1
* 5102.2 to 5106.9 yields 10.3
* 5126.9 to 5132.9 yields 10.9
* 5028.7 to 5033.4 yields 9.22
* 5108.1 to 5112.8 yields 10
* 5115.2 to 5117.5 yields 10.2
